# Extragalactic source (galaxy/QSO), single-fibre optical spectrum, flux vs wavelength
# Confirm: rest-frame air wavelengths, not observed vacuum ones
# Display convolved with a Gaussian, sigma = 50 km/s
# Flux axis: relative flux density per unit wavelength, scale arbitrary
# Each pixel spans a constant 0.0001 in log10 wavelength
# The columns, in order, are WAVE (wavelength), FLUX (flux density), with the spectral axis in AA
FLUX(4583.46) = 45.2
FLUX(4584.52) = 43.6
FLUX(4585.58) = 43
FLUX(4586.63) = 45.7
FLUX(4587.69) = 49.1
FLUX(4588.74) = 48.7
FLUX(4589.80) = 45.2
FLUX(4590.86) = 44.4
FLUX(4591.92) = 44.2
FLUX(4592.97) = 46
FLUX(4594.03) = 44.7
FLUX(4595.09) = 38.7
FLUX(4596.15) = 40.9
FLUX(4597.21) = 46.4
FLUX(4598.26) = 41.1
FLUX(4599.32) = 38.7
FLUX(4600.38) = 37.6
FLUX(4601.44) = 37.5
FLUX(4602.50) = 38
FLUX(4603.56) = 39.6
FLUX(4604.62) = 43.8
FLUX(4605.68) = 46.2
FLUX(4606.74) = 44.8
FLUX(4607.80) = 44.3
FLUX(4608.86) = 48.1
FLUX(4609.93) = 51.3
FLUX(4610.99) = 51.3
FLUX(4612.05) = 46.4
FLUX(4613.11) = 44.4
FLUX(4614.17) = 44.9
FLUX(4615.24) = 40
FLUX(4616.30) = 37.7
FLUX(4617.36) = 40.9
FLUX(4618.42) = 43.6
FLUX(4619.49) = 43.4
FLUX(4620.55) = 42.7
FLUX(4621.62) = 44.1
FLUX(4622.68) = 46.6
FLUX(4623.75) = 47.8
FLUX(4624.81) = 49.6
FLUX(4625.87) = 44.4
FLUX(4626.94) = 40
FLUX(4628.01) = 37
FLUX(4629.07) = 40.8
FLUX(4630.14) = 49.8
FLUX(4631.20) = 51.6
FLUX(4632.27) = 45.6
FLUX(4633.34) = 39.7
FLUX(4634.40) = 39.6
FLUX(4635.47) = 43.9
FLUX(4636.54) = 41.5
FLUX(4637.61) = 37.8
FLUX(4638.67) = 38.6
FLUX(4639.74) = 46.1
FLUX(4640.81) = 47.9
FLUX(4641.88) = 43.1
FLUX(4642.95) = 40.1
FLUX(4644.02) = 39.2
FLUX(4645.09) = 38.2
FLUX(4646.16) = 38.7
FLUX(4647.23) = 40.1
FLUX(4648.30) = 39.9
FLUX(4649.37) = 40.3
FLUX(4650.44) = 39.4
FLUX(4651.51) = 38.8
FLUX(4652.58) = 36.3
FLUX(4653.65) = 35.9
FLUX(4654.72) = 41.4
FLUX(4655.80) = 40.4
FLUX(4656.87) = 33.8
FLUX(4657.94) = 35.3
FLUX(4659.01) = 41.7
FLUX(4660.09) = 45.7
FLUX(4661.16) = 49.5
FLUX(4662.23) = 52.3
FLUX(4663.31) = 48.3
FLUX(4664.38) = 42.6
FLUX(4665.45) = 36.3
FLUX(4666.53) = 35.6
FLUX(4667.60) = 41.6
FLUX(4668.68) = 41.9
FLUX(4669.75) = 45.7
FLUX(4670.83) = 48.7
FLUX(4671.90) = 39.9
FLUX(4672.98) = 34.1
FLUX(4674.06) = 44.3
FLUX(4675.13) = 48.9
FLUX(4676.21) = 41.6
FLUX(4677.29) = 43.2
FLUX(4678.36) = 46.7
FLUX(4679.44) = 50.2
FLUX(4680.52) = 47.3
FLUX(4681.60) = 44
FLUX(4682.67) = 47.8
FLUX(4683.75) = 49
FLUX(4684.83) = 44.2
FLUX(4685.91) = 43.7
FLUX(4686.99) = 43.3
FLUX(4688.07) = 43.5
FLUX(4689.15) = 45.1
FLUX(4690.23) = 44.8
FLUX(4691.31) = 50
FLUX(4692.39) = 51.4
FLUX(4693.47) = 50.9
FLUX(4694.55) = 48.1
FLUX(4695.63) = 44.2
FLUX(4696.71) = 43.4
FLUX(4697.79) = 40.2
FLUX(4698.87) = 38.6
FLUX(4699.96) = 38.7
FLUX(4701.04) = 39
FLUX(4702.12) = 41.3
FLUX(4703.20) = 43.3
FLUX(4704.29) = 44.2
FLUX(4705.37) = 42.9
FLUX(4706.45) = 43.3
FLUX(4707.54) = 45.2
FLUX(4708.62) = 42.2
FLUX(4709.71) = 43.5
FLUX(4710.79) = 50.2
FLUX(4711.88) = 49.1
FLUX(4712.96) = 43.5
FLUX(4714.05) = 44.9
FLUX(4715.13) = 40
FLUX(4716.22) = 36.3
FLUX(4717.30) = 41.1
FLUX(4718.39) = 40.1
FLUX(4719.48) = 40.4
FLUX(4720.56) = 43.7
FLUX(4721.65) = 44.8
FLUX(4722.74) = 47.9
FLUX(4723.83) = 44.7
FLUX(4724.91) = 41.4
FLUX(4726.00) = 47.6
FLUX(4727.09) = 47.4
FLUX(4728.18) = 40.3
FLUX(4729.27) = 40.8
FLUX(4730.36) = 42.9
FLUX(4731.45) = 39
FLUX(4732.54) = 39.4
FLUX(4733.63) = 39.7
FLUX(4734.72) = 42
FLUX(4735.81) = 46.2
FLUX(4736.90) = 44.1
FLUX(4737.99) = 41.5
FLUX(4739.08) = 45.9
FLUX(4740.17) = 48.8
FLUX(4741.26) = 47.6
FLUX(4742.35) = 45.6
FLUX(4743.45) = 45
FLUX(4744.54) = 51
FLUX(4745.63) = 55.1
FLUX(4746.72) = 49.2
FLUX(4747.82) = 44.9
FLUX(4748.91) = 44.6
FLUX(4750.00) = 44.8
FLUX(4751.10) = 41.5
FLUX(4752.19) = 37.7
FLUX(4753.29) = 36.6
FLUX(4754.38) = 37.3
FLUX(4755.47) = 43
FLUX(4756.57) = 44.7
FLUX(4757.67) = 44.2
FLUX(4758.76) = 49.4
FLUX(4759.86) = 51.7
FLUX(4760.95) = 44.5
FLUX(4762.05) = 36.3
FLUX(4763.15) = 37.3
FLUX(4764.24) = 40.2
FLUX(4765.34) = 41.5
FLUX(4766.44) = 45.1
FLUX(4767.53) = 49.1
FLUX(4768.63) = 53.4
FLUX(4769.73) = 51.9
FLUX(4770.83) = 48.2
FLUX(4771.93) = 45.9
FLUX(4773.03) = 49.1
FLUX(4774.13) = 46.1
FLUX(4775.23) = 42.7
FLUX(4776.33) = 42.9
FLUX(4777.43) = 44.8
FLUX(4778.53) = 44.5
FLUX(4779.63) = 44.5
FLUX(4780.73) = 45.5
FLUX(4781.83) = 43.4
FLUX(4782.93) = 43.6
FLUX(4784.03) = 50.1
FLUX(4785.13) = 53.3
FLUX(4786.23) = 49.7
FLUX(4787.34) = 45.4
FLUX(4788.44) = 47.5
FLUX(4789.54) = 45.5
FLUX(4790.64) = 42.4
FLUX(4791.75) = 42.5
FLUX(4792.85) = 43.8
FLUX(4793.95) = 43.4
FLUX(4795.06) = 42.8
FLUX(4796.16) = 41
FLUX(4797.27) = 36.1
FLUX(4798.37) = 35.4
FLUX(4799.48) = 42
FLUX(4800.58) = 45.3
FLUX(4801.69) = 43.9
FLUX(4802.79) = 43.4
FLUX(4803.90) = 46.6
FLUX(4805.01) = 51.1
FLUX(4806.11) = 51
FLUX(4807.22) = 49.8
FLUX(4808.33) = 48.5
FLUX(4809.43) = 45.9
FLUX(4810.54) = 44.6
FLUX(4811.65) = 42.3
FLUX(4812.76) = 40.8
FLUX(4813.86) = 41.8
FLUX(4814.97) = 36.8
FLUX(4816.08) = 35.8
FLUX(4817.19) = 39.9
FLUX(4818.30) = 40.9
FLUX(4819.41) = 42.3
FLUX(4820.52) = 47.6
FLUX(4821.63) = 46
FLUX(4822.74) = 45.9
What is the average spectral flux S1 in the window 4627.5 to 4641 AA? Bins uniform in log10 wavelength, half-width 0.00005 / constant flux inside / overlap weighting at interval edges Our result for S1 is 43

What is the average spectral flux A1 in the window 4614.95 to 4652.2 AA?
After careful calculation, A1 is 42.2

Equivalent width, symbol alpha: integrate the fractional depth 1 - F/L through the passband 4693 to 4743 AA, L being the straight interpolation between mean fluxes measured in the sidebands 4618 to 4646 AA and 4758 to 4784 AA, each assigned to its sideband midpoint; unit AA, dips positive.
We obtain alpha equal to 1.3 AA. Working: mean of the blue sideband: 43.1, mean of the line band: 43.4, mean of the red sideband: 45.4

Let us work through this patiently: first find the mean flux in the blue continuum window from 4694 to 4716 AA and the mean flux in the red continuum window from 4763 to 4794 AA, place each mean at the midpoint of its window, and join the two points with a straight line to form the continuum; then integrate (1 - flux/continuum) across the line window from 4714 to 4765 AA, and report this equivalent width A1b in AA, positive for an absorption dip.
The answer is 1.10 AA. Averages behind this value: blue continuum 43.2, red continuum 45.8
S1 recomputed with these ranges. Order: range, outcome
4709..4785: 44.4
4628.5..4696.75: 43.2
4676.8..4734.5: 43.9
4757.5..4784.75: 45.5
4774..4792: 45.6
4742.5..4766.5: 43.9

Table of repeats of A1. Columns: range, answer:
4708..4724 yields 43.5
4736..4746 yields 47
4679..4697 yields 46.6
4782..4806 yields 44.6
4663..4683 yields 43.5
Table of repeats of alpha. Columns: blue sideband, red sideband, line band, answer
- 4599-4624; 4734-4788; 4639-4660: 1.91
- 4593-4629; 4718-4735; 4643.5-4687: 0.63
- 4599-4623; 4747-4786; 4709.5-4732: 0.52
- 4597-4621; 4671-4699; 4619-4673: 2.42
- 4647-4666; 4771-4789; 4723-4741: 0.34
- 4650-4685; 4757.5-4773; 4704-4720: 0.38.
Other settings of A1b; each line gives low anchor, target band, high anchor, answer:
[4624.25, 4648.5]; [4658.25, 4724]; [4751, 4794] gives -1.1 AA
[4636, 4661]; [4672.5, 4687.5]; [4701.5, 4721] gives -1.2 AA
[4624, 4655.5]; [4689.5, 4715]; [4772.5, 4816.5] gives -1.0 AA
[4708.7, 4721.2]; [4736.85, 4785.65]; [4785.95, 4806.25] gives -2.0 AA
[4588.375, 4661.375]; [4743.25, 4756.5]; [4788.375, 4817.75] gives -0.4 AA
